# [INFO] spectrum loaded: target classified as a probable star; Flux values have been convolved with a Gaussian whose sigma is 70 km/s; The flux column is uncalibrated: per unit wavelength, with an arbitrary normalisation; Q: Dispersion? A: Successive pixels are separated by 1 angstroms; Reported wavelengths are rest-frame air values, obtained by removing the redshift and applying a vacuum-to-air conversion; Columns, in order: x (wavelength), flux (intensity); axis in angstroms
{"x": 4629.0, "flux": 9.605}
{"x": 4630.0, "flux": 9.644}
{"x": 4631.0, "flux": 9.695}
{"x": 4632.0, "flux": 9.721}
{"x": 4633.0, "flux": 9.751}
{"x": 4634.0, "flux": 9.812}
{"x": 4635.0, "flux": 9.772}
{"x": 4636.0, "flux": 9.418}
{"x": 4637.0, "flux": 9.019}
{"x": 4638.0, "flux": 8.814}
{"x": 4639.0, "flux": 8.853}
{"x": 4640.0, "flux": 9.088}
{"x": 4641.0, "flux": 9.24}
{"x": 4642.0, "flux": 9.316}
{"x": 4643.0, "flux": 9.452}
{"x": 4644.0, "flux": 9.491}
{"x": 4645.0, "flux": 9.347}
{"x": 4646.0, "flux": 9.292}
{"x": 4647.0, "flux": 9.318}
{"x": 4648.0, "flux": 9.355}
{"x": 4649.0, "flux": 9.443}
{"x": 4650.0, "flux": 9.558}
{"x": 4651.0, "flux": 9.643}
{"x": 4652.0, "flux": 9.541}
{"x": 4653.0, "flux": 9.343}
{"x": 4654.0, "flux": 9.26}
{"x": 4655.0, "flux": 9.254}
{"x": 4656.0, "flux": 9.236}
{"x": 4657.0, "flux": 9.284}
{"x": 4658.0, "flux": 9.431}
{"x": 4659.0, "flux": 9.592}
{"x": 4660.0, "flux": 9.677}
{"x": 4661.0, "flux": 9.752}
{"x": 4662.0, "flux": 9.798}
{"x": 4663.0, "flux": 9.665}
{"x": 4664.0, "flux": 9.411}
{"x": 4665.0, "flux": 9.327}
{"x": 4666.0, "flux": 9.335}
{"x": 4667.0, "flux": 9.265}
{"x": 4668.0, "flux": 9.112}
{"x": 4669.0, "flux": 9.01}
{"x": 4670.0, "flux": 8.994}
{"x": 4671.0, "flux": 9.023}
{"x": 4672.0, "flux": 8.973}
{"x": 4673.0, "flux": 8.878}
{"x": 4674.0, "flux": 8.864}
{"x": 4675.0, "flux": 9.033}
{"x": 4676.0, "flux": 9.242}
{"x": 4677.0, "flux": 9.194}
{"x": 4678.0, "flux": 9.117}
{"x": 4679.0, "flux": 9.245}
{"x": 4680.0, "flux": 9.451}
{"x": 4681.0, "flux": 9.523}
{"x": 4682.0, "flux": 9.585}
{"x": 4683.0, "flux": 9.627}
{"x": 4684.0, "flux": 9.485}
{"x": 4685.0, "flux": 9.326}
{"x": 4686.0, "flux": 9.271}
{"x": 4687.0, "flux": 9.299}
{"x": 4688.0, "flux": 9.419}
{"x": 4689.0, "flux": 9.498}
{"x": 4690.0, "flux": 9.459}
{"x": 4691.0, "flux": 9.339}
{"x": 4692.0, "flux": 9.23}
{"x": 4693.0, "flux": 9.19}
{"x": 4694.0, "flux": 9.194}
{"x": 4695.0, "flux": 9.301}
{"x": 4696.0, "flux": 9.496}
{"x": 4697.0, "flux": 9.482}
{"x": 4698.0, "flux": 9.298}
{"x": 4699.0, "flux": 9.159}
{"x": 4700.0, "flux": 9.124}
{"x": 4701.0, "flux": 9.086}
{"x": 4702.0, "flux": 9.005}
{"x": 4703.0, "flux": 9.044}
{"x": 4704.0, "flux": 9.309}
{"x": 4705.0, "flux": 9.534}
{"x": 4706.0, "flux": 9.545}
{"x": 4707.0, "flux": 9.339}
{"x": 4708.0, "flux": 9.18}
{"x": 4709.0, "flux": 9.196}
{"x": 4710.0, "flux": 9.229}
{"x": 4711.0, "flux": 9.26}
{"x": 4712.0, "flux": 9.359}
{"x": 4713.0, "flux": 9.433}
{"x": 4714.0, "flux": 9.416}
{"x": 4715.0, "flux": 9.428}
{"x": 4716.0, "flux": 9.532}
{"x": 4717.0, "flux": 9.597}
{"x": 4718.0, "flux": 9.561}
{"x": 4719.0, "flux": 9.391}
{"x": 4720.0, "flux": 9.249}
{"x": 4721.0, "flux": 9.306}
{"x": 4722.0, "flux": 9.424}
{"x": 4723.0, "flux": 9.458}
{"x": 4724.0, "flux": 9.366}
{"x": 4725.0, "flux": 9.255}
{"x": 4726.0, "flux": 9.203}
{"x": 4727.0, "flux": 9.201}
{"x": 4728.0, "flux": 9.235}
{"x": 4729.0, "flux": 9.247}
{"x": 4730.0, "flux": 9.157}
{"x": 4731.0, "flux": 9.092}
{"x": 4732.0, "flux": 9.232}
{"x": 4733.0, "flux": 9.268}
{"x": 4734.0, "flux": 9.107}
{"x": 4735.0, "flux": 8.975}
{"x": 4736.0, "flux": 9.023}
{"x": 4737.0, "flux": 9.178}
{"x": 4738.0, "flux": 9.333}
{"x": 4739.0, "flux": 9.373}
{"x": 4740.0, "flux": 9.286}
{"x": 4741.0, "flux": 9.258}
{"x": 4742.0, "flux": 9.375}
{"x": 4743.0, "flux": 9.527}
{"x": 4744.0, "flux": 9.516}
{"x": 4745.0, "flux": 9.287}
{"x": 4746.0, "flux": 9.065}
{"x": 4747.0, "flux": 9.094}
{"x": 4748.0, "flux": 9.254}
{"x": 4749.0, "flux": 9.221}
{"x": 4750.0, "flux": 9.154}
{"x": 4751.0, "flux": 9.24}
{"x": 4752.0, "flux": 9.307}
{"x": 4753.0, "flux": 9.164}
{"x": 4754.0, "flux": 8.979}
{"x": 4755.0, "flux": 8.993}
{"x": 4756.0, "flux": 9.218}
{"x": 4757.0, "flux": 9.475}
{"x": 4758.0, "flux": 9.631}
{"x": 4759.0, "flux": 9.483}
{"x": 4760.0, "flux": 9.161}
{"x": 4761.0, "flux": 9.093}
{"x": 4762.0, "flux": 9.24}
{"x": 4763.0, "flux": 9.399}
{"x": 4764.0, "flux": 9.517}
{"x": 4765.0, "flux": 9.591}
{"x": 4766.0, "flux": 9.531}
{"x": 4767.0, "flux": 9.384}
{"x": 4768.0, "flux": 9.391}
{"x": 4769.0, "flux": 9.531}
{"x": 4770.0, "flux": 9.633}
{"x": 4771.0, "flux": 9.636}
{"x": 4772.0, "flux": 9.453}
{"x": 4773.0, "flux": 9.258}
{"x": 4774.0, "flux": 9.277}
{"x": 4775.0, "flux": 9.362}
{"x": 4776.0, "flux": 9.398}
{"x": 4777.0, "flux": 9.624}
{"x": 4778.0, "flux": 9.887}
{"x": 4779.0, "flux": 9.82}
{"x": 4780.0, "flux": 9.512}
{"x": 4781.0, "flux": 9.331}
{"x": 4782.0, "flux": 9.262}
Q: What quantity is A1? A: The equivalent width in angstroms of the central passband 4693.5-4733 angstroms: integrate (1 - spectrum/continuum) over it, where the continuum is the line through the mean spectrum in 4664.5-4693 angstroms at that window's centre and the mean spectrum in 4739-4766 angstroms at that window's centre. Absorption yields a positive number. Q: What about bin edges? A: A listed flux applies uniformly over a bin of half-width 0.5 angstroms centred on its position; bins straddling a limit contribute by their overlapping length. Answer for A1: -0.1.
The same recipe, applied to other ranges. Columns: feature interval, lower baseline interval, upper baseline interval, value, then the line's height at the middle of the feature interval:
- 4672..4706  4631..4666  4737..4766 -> 0.33 angstroms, 9.37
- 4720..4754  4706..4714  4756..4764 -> 0.33 angstroms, 9.33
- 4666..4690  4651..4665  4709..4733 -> 0.48 angstroms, 9.43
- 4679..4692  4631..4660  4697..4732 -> -0.12 angstroms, 9.34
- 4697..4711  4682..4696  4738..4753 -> 0.15 angstroms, 9.35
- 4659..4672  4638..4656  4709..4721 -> -0.02 angstroms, 9.34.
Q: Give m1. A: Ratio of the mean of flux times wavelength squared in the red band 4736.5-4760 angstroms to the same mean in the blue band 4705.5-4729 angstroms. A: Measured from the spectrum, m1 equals 1.00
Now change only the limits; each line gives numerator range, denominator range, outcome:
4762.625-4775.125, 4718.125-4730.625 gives 1.04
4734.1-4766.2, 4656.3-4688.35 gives 1.03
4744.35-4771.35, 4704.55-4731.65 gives 1.01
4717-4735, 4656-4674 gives 1.02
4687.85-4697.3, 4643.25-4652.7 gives 1.01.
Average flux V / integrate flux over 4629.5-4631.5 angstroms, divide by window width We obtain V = 9.67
